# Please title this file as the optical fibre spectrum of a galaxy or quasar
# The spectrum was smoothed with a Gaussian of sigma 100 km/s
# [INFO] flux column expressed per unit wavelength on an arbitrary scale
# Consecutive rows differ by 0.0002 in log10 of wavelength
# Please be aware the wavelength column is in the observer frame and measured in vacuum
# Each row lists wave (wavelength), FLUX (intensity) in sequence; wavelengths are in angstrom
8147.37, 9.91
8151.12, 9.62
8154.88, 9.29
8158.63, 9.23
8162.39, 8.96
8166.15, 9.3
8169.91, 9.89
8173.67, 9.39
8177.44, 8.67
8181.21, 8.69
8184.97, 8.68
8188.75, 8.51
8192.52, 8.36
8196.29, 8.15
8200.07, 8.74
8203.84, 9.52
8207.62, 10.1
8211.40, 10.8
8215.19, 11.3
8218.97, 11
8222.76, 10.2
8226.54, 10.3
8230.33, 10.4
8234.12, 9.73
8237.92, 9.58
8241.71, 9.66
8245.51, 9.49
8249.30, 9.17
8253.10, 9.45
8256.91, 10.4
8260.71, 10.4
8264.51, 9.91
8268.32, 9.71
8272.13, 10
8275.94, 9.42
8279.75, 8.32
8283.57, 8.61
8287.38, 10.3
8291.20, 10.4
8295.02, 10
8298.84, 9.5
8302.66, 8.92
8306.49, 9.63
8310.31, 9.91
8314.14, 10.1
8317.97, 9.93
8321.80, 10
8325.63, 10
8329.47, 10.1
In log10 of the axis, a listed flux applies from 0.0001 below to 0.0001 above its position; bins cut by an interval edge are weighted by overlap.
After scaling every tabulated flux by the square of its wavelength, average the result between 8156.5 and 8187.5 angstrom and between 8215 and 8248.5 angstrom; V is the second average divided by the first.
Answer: 1.1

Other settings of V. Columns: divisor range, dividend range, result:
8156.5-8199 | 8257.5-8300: 1.12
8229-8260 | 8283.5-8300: 1.03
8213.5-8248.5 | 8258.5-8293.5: 0.96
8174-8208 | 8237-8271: 1.13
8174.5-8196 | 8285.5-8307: 1.17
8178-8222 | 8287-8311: 1.06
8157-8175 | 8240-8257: 1.04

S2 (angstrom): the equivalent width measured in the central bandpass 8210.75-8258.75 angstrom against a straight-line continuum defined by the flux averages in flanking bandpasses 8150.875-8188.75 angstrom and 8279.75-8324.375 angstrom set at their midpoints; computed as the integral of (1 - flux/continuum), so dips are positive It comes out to -3.6 angstrom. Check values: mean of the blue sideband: 9.12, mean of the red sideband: 9.7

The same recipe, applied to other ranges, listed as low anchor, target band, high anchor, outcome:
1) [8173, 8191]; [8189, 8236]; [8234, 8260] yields -3.4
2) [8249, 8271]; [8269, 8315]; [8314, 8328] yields 1.7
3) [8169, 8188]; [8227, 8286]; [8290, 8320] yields -1.0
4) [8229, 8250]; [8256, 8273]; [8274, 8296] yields -0.9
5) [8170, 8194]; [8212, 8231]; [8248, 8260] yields -2.7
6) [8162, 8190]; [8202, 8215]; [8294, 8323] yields -1.5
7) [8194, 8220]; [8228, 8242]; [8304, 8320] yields 0.0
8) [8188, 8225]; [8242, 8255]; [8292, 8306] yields 0.3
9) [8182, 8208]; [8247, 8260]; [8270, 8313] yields -0.7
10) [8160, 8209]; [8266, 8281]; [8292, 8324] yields 0.2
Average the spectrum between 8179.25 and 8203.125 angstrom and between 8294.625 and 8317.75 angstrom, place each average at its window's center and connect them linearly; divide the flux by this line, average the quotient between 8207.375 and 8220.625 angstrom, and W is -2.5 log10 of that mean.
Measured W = -0.23 mag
